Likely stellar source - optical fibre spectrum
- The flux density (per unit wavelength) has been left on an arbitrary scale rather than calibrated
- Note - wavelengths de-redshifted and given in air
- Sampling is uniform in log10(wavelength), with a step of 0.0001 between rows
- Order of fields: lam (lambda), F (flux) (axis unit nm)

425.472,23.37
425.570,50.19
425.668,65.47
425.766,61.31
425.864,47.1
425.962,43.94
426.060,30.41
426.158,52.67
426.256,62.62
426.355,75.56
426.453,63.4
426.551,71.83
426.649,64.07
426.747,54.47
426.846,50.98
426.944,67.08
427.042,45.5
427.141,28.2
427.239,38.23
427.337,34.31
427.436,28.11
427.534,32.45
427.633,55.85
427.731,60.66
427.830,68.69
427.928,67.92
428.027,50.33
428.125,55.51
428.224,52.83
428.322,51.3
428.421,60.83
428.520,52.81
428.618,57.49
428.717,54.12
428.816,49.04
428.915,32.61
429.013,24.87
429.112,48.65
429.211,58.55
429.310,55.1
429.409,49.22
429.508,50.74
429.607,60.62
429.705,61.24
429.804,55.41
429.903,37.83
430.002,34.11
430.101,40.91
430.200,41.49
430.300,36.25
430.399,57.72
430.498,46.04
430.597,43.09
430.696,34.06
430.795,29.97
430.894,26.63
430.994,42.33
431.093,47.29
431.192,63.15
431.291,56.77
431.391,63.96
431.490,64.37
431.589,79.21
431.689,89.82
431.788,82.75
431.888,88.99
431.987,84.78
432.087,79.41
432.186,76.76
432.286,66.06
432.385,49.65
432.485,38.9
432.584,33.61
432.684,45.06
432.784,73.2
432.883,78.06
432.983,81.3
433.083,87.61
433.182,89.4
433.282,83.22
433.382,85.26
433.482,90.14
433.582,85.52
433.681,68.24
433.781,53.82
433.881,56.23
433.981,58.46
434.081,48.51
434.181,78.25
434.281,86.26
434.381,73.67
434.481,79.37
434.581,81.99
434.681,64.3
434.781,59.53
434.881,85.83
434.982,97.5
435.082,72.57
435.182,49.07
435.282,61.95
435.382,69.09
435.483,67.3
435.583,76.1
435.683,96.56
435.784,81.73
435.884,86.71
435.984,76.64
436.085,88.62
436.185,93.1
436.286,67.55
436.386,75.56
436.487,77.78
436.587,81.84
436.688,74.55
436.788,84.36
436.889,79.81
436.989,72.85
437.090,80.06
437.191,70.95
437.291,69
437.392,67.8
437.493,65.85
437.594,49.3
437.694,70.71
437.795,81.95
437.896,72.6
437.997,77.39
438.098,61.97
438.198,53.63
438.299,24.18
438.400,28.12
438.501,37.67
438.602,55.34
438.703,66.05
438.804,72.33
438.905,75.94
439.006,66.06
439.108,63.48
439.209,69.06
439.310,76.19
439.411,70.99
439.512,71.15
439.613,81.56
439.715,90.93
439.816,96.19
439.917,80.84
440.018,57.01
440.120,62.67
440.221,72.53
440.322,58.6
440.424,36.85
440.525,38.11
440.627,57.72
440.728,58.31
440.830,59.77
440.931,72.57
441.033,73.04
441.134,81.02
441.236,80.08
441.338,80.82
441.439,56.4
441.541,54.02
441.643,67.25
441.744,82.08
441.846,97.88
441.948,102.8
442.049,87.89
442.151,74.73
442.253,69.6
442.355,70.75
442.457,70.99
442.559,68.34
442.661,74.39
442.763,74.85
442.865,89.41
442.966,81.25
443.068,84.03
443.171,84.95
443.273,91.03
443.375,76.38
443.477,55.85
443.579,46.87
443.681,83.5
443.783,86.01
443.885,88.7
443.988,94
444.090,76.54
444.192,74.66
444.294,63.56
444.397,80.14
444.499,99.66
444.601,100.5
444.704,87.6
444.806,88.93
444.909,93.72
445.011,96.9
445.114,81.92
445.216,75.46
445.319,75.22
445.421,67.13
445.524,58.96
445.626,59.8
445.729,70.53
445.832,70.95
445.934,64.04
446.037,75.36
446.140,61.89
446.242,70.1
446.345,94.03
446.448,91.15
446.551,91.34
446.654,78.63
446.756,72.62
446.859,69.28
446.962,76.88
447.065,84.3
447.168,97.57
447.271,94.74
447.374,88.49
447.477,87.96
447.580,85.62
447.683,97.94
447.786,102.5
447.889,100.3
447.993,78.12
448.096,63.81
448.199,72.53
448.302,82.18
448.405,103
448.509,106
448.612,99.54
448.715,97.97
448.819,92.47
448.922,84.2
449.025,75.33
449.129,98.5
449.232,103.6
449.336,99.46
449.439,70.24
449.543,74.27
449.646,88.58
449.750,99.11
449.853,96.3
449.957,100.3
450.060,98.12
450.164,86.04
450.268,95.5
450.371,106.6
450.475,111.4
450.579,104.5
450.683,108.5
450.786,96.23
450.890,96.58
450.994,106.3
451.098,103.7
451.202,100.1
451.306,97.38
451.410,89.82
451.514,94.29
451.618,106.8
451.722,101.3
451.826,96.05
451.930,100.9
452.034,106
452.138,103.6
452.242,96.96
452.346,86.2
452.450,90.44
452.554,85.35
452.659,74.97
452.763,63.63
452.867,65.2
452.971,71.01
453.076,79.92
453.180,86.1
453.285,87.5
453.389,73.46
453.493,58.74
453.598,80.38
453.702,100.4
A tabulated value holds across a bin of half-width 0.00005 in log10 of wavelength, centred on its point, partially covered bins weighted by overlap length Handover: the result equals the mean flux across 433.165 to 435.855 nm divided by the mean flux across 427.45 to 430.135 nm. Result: 1.45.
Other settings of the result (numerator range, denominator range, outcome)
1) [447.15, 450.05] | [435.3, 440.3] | 1.28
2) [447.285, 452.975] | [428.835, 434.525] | 1.54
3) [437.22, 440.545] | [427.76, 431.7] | 1.27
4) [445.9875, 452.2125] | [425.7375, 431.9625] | 1.76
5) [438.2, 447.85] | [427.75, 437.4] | 1.16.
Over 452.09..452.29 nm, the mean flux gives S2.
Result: 100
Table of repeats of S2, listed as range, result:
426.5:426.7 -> 68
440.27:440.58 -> 44.8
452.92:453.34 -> 81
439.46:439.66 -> 76.4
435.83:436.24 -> 86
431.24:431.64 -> 66.1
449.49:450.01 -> 91.8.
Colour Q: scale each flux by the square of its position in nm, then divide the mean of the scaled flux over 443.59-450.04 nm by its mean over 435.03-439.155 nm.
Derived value 1.3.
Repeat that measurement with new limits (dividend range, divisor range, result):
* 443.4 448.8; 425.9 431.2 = 1.81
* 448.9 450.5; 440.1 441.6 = 1.54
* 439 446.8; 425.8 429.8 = 1.56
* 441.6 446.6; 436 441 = 1.20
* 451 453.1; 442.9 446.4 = 1.20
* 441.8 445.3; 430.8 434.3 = 1.27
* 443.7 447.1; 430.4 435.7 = 1.25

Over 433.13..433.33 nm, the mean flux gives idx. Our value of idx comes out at 86.6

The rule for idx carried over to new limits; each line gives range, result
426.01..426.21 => 41.9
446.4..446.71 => 86.9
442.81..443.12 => 84.8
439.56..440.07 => 81.2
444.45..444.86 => 94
